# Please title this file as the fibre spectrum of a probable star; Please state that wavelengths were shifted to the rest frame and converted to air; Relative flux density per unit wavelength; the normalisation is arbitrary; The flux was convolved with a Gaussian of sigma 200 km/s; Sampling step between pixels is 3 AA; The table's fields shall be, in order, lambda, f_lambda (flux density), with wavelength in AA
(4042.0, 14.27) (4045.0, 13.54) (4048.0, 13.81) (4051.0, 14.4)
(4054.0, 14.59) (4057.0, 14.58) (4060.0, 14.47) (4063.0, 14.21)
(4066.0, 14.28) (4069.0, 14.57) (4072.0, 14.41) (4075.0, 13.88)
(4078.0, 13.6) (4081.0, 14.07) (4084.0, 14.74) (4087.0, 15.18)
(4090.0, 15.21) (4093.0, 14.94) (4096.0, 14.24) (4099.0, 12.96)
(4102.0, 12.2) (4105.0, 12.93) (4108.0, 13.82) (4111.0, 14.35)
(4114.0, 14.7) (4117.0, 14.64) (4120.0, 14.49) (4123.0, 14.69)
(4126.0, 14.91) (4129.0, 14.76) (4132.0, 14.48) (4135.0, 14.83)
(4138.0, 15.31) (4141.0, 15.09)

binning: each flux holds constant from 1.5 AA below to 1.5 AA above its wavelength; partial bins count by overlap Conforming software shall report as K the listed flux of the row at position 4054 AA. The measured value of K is 14.59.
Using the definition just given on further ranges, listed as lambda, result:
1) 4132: 14.48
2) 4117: 14.64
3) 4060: 14.47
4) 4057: 14.58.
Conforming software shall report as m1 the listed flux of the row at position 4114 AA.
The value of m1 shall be 14.7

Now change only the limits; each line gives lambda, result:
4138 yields 15.31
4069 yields 14.57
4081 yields 14.07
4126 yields 14.91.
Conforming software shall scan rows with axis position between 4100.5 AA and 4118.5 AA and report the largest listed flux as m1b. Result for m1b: 14.7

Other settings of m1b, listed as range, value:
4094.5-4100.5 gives 14.24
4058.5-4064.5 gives 14.47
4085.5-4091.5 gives 15.21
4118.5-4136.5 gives 14.91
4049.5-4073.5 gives 14.59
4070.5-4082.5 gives 14.41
